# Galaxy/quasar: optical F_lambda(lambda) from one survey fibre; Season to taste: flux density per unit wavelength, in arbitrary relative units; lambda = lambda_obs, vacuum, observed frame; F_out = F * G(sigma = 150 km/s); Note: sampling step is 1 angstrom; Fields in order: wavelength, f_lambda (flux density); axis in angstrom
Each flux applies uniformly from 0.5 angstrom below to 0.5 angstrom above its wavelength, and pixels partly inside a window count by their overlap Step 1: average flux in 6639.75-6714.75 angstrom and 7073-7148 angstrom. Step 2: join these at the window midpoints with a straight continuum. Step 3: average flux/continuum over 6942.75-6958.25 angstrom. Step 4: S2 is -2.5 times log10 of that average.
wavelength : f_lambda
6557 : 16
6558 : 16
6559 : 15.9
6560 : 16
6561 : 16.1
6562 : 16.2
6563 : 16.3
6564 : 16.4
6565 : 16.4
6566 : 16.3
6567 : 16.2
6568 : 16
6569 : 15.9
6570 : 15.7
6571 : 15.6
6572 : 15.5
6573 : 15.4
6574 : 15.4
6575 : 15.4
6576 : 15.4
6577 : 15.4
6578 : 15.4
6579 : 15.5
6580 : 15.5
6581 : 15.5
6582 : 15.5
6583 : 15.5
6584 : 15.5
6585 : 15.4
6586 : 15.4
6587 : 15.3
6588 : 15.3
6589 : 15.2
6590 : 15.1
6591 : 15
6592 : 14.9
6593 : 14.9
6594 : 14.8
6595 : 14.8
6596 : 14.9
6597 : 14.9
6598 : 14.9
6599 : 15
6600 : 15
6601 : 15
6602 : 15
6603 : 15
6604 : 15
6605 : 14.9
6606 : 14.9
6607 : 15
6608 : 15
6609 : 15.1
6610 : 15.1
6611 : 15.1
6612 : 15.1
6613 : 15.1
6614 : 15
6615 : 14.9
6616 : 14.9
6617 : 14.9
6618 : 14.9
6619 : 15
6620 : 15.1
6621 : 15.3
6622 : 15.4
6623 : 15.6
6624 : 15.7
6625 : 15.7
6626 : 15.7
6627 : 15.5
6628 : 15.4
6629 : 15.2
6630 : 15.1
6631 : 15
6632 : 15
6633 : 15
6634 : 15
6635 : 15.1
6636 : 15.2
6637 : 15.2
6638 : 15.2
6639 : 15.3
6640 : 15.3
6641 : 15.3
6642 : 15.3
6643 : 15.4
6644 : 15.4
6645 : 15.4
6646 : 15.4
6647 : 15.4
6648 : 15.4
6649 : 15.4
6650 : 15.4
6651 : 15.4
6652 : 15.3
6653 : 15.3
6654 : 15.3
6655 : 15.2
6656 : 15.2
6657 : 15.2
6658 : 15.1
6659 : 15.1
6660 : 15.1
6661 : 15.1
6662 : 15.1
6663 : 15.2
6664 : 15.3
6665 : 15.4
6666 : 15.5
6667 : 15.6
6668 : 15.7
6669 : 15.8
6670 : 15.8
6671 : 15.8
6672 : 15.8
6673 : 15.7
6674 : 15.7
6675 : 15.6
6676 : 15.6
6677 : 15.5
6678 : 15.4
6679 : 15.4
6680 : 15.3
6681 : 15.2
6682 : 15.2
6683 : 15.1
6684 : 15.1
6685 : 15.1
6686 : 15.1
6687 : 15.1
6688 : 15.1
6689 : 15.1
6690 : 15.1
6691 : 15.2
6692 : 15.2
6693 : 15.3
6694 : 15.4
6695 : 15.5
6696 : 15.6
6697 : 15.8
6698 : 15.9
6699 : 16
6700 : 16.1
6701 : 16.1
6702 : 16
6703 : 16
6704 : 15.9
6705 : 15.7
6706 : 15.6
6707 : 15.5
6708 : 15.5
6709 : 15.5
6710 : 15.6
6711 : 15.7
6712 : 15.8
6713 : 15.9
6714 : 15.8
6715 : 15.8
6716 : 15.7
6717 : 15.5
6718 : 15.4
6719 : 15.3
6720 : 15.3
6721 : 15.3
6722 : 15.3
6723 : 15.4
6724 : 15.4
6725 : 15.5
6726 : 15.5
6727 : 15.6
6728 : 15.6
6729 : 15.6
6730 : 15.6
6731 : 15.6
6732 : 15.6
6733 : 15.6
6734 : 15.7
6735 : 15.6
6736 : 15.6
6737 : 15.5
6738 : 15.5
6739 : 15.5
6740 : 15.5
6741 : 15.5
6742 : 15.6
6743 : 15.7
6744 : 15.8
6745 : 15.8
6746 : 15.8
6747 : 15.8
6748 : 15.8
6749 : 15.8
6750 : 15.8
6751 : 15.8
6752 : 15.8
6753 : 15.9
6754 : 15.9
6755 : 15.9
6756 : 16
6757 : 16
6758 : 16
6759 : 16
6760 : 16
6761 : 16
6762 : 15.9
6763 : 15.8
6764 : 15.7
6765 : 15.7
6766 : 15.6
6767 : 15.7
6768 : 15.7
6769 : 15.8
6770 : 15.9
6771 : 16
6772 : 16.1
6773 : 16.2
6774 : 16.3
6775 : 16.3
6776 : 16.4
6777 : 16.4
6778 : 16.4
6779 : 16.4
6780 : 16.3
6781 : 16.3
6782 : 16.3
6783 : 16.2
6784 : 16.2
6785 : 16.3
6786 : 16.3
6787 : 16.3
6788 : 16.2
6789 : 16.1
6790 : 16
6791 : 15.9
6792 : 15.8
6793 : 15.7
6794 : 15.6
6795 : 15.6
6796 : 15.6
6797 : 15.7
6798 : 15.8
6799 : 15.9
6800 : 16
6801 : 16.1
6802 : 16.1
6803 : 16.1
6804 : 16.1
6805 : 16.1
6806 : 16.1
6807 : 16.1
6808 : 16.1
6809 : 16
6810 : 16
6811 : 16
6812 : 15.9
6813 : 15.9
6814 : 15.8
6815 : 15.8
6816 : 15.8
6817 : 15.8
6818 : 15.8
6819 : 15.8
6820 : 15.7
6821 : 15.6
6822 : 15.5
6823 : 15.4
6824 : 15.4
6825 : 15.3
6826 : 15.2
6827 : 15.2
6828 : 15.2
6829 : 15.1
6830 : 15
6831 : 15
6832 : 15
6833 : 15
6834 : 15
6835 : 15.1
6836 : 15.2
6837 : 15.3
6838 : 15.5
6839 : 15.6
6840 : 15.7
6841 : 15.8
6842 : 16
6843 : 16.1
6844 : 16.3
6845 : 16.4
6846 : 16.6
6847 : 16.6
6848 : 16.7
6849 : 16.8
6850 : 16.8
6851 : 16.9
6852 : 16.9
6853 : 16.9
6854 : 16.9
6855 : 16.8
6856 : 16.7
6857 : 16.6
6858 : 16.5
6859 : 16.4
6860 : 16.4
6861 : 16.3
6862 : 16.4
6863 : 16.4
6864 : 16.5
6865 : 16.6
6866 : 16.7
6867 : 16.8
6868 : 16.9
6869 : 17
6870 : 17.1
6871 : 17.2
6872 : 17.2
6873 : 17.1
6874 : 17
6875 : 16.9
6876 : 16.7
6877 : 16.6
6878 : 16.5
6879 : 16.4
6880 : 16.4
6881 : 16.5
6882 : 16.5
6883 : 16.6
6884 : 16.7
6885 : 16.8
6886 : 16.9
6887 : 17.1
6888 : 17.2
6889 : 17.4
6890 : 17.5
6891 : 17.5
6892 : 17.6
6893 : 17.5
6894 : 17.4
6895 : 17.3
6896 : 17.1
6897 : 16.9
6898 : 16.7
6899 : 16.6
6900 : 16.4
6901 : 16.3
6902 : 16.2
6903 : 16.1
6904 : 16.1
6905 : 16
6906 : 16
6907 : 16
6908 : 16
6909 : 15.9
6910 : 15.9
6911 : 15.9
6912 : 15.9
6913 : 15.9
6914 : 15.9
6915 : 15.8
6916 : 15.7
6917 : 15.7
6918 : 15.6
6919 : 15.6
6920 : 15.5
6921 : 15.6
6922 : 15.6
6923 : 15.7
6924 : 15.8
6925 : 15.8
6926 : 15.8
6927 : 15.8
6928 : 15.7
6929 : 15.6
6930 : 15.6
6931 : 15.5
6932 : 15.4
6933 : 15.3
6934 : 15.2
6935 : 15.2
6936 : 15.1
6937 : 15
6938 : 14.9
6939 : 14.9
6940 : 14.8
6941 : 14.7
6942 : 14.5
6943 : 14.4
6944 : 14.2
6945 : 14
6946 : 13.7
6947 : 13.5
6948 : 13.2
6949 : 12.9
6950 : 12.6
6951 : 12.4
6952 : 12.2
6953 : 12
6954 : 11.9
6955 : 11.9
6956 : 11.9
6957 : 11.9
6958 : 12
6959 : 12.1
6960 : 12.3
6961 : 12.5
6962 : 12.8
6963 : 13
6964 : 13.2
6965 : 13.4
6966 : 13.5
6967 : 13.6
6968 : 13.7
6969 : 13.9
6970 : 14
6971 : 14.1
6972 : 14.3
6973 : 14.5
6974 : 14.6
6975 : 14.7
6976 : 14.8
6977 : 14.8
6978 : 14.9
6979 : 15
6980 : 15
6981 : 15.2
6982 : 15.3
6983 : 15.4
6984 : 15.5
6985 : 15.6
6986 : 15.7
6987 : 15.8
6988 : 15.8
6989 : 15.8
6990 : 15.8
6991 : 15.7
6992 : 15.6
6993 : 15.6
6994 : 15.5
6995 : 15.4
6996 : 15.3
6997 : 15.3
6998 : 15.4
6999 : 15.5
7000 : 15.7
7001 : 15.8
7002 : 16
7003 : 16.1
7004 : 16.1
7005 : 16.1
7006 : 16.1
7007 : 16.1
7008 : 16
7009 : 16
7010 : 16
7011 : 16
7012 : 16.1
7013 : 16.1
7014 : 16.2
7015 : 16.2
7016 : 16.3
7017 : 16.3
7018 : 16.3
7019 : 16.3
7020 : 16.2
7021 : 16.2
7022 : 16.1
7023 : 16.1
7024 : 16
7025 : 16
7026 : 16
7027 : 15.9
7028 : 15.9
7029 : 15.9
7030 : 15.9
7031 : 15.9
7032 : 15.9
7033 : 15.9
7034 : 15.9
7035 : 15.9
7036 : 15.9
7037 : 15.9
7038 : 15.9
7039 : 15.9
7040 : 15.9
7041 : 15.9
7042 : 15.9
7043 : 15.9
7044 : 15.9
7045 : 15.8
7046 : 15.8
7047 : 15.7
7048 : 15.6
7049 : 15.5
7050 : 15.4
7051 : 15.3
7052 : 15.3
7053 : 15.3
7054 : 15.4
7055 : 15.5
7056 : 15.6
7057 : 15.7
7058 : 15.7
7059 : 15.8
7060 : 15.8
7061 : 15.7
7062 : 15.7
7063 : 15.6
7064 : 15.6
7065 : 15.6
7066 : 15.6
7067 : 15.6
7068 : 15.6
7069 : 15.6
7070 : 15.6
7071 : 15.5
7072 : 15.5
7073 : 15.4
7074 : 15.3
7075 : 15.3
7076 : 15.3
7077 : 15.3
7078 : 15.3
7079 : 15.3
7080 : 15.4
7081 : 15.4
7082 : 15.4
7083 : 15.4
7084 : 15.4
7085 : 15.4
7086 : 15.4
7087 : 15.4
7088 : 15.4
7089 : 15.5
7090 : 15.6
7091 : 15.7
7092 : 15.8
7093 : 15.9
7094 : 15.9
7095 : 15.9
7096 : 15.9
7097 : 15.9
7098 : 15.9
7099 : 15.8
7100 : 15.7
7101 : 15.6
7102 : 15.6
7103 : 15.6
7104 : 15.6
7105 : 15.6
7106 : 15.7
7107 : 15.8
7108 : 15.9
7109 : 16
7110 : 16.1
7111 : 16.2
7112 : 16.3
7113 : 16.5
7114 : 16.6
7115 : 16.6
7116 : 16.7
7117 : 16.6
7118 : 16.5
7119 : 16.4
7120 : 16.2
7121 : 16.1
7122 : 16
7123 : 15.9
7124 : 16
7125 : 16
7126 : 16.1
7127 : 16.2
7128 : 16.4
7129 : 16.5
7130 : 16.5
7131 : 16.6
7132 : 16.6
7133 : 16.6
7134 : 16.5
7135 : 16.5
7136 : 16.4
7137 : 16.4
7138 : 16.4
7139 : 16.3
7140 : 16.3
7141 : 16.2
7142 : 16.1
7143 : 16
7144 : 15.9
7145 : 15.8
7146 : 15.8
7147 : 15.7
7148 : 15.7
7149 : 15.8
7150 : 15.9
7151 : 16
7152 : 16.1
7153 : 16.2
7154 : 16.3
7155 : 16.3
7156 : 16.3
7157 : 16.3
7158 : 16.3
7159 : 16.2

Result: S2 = 0.23 mag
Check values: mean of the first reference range 15.5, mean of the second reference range 15.9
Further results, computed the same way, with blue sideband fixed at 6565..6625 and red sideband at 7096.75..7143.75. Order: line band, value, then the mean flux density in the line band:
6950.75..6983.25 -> 0.175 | 13.5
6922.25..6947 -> 0.054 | 15.1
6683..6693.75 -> 0.020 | 15.1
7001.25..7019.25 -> -0.010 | 16.1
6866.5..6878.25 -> -0.079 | 16.9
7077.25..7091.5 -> 0.047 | 15.4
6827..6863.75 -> -0.024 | 16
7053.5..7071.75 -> 0.031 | 15.6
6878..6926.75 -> -0.038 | 16.4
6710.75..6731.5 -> -0.005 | 15.6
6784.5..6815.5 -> -0.024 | 16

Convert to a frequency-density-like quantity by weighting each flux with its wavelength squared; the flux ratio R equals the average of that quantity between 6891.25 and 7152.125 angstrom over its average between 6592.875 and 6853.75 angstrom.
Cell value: 1.1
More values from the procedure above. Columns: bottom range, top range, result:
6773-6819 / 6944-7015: 0.96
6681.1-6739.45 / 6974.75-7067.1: 1.11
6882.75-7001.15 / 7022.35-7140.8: 1.09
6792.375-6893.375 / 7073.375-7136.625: 1.06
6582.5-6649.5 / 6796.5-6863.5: 1.12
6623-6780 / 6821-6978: 1.05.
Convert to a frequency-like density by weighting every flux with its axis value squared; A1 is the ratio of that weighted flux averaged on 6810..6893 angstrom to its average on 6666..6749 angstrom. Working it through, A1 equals 1.1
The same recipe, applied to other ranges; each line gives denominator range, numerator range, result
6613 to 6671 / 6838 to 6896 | 1.17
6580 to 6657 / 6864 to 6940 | 1.16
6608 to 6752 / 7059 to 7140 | 1.16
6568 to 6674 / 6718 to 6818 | 1.09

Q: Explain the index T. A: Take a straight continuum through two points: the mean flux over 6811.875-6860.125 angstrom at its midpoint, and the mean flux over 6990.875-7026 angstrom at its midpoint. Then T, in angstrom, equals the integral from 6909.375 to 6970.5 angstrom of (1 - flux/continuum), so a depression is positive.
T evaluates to 6.1 angstrom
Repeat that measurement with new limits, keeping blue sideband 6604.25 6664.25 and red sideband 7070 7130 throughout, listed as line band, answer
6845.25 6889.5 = -3.5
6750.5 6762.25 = -0.4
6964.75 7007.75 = 1.4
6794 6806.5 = -0.4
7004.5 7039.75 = -0.7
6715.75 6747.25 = -0.4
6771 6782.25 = -0.7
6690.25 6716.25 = -0.7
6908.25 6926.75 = -0.2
